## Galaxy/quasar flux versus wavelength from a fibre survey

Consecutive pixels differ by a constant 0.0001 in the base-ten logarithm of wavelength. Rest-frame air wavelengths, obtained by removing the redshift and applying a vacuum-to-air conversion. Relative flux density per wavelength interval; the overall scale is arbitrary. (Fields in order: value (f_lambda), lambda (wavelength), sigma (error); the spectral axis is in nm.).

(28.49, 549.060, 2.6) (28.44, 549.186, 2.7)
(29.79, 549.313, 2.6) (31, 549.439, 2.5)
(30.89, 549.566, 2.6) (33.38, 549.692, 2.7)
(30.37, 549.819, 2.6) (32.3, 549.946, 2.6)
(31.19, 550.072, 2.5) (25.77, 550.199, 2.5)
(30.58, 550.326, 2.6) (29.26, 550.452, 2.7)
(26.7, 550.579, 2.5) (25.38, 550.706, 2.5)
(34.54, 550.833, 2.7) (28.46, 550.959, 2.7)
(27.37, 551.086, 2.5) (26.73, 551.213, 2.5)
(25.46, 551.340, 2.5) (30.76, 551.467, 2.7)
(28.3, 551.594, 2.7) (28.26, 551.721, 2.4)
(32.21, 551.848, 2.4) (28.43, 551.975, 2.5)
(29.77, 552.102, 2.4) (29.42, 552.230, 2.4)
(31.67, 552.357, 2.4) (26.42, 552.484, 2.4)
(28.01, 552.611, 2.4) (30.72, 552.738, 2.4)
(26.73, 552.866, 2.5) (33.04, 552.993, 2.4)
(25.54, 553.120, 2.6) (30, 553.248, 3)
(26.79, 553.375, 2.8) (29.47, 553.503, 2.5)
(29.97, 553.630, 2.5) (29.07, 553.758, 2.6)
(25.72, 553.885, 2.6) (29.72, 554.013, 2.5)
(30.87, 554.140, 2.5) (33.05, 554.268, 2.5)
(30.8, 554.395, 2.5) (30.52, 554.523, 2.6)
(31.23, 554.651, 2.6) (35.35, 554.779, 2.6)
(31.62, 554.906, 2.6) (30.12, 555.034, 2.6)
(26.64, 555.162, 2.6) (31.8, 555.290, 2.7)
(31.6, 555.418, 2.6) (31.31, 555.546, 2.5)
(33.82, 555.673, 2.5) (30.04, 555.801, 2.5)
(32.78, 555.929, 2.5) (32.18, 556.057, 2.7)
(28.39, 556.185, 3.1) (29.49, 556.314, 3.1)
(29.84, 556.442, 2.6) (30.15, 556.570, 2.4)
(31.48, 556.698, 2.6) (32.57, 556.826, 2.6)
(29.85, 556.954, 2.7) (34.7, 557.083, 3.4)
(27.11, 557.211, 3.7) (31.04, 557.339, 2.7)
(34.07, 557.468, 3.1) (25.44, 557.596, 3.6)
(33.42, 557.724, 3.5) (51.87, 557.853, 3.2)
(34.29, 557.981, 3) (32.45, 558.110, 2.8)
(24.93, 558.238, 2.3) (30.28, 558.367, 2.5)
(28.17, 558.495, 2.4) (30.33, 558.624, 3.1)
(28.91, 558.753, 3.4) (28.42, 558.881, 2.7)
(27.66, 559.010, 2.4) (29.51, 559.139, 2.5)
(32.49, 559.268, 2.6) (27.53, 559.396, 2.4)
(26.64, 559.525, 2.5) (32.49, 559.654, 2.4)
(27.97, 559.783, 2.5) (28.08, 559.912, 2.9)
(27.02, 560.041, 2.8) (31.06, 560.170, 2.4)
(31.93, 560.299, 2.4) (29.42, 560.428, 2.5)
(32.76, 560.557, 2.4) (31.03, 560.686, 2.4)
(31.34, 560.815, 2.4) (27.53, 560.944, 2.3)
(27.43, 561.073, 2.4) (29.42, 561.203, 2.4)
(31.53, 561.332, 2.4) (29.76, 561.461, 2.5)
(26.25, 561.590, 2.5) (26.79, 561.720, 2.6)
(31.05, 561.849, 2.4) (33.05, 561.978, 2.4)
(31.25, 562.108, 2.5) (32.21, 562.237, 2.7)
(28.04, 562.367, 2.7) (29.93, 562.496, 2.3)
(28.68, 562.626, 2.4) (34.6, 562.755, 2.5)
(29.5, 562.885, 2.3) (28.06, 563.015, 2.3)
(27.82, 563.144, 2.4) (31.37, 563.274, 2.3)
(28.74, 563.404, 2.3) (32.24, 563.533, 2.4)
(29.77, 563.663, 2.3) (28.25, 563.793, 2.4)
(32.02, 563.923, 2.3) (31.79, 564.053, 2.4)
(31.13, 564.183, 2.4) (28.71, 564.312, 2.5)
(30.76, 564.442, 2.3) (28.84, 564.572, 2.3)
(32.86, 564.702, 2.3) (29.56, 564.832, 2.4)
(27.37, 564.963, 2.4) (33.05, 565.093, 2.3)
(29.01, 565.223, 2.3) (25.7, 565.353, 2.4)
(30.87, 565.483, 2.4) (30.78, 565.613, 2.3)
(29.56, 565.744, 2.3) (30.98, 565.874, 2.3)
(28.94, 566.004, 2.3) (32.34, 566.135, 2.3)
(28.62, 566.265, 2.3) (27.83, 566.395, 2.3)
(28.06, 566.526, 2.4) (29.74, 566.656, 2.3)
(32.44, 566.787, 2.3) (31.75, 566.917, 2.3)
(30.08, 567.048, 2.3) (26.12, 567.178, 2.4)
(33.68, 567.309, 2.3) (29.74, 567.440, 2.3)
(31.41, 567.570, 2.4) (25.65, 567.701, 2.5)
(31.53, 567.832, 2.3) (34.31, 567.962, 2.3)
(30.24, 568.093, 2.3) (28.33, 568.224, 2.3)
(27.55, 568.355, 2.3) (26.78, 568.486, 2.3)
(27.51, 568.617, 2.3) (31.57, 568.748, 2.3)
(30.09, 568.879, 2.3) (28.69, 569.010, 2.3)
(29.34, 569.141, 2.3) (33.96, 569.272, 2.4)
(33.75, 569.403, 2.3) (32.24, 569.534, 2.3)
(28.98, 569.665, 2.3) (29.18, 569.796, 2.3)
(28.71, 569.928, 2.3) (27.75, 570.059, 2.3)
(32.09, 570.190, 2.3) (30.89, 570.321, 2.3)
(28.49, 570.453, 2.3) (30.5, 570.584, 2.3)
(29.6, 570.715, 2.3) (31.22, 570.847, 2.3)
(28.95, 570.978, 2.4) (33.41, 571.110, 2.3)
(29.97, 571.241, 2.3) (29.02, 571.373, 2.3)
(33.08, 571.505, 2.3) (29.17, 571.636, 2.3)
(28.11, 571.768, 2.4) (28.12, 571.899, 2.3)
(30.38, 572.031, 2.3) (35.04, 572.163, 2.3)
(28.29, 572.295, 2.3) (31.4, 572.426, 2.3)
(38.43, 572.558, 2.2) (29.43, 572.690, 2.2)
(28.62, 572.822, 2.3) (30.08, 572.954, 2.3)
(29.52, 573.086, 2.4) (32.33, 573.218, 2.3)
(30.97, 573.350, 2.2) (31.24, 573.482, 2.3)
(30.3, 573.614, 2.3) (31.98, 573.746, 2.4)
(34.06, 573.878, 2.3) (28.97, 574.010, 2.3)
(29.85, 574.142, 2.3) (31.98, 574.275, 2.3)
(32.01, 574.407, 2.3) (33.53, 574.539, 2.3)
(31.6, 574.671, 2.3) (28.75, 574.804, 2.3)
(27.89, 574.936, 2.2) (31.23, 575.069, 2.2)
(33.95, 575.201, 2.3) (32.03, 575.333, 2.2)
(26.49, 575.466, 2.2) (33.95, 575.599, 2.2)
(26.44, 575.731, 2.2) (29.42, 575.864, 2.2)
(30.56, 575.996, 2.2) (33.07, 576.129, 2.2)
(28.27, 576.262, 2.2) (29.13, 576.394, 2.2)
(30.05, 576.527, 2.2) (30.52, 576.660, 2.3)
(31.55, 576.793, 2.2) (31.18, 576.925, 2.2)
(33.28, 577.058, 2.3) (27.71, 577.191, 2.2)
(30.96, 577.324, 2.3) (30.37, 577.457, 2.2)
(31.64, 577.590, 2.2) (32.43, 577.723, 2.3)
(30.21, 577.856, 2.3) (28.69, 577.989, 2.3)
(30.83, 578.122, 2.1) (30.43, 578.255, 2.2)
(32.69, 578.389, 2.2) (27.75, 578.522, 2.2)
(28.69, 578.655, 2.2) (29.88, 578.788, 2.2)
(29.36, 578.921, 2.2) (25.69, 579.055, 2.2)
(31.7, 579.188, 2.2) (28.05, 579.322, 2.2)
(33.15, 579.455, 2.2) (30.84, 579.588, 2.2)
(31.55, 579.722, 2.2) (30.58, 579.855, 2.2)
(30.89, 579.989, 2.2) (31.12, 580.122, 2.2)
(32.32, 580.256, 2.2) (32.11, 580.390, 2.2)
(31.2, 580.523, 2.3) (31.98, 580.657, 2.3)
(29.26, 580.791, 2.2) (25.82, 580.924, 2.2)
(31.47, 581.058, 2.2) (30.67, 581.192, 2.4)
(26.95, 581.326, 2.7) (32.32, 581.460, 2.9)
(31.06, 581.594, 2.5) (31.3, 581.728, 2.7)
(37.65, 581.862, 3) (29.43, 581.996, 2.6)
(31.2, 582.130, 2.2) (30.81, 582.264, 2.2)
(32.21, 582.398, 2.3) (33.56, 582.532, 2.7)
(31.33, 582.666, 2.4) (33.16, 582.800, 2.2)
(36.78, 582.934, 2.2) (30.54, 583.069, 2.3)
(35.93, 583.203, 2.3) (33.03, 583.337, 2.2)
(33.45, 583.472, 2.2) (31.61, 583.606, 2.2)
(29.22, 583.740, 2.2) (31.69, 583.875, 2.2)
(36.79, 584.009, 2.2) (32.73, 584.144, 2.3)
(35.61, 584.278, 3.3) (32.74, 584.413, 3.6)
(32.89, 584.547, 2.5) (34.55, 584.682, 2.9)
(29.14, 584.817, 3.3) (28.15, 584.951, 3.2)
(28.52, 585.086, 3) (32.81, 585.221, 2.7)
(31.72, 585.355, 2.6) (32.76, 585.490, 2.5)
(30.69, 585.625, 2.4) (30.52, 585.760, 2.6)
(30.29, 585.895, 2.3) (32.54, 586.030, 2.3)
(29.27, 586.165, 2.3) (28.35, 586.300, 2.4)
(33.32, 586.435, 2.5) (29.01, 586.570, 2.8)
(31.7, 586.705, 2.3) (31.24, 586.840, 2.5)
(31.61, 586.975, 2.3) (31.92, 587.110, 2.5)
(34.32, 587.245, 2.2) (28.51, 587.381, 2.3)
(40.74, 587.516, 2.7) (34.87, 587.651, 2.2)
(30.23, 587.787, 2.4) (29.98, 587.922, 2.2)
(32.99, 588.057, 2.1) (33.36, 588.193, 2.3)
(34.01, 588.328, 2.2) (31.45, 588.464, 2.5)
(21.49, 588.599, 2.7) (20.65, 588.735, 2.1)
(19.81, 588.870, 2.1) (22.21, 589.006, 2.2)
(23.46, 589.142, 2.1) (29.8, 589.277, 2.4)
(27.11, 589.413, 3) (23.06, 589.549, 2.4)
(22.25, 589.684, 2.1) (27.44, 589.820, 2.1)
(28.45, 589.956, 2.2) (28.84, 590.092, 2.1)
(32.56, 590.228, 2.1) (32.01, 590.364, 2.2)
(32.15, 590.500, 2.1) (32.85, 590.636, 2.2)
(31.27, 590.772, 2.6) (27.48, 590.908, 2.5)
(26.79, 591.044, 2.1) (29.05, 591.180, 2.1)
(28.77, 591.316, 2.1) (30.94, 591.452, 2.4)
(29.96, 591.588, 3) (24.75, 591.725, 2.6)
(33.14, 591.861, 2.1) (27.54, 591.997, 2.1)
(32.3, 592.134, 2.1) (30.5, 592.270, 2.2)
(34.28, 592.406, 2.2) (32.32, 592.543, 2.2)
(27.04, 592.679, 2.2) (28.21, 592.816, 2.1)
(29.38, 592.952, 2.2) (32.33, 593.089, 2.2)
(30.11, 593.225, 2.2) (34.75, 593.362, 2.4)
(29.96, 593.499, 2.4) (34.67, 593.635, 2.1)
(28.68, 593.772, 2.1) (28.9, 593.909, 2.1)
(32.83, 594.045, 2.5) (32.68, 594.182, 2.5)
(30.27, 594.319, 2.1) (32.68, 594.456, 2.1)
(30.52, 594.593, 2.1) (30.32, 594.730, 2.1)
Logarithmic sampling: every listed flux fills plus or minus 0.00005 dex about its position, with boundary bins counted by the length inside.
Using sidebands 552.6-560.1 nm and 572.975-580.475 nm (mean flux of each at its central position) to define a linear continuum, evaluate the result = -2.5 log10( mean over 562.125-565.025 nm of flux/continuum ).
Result 0.01 mag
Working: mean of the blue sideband 30.4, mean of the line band 30.1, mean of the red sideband 30.6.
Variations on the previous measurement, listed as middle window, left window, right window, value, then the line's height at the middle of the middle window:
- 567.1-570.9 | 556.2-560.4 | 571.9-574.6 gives 0.04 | 31.1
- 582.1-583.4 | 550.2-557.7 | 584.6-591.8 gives -0.11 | 29.7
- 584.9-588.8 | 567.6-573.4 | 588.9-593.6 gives -0.06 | 29.4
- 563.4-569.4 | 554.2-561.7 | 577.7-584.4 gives 0.03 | 30.9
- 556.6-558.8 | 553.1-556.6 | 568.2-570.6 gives -0.06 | 30.2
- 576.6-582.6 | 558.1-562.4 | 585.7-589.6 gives -0.04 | 29.6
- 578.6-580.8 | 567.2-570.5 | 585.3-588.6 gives 0.02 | 31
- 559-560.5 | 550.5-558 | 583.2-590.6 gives 0.04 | 30.4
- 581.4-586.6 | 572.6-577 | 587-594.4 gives -0.07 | 30.1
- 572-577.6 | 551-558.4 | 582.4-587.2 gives 0.02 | 31.5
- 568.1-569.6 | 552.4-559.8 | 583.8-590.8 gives 0.01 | 30.4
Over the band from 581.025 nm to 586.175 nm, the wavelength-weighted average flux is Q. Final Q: 32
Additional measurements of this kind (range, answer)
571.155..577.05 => 30.8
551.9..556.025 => 30.1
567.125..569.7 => 30.1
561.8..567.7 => 30.1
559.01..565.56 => 29.9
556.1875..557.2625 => 30.5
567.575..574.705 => 30.5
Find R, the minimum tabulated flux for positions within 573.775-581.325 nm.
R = 25.69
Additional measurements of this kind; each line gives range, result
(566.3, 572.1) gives 25.65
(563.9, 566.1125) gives 25.7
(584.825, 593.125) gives 19.81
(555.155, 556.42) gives 26.64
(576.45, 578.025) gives 27.71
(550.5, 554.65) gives 25.38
